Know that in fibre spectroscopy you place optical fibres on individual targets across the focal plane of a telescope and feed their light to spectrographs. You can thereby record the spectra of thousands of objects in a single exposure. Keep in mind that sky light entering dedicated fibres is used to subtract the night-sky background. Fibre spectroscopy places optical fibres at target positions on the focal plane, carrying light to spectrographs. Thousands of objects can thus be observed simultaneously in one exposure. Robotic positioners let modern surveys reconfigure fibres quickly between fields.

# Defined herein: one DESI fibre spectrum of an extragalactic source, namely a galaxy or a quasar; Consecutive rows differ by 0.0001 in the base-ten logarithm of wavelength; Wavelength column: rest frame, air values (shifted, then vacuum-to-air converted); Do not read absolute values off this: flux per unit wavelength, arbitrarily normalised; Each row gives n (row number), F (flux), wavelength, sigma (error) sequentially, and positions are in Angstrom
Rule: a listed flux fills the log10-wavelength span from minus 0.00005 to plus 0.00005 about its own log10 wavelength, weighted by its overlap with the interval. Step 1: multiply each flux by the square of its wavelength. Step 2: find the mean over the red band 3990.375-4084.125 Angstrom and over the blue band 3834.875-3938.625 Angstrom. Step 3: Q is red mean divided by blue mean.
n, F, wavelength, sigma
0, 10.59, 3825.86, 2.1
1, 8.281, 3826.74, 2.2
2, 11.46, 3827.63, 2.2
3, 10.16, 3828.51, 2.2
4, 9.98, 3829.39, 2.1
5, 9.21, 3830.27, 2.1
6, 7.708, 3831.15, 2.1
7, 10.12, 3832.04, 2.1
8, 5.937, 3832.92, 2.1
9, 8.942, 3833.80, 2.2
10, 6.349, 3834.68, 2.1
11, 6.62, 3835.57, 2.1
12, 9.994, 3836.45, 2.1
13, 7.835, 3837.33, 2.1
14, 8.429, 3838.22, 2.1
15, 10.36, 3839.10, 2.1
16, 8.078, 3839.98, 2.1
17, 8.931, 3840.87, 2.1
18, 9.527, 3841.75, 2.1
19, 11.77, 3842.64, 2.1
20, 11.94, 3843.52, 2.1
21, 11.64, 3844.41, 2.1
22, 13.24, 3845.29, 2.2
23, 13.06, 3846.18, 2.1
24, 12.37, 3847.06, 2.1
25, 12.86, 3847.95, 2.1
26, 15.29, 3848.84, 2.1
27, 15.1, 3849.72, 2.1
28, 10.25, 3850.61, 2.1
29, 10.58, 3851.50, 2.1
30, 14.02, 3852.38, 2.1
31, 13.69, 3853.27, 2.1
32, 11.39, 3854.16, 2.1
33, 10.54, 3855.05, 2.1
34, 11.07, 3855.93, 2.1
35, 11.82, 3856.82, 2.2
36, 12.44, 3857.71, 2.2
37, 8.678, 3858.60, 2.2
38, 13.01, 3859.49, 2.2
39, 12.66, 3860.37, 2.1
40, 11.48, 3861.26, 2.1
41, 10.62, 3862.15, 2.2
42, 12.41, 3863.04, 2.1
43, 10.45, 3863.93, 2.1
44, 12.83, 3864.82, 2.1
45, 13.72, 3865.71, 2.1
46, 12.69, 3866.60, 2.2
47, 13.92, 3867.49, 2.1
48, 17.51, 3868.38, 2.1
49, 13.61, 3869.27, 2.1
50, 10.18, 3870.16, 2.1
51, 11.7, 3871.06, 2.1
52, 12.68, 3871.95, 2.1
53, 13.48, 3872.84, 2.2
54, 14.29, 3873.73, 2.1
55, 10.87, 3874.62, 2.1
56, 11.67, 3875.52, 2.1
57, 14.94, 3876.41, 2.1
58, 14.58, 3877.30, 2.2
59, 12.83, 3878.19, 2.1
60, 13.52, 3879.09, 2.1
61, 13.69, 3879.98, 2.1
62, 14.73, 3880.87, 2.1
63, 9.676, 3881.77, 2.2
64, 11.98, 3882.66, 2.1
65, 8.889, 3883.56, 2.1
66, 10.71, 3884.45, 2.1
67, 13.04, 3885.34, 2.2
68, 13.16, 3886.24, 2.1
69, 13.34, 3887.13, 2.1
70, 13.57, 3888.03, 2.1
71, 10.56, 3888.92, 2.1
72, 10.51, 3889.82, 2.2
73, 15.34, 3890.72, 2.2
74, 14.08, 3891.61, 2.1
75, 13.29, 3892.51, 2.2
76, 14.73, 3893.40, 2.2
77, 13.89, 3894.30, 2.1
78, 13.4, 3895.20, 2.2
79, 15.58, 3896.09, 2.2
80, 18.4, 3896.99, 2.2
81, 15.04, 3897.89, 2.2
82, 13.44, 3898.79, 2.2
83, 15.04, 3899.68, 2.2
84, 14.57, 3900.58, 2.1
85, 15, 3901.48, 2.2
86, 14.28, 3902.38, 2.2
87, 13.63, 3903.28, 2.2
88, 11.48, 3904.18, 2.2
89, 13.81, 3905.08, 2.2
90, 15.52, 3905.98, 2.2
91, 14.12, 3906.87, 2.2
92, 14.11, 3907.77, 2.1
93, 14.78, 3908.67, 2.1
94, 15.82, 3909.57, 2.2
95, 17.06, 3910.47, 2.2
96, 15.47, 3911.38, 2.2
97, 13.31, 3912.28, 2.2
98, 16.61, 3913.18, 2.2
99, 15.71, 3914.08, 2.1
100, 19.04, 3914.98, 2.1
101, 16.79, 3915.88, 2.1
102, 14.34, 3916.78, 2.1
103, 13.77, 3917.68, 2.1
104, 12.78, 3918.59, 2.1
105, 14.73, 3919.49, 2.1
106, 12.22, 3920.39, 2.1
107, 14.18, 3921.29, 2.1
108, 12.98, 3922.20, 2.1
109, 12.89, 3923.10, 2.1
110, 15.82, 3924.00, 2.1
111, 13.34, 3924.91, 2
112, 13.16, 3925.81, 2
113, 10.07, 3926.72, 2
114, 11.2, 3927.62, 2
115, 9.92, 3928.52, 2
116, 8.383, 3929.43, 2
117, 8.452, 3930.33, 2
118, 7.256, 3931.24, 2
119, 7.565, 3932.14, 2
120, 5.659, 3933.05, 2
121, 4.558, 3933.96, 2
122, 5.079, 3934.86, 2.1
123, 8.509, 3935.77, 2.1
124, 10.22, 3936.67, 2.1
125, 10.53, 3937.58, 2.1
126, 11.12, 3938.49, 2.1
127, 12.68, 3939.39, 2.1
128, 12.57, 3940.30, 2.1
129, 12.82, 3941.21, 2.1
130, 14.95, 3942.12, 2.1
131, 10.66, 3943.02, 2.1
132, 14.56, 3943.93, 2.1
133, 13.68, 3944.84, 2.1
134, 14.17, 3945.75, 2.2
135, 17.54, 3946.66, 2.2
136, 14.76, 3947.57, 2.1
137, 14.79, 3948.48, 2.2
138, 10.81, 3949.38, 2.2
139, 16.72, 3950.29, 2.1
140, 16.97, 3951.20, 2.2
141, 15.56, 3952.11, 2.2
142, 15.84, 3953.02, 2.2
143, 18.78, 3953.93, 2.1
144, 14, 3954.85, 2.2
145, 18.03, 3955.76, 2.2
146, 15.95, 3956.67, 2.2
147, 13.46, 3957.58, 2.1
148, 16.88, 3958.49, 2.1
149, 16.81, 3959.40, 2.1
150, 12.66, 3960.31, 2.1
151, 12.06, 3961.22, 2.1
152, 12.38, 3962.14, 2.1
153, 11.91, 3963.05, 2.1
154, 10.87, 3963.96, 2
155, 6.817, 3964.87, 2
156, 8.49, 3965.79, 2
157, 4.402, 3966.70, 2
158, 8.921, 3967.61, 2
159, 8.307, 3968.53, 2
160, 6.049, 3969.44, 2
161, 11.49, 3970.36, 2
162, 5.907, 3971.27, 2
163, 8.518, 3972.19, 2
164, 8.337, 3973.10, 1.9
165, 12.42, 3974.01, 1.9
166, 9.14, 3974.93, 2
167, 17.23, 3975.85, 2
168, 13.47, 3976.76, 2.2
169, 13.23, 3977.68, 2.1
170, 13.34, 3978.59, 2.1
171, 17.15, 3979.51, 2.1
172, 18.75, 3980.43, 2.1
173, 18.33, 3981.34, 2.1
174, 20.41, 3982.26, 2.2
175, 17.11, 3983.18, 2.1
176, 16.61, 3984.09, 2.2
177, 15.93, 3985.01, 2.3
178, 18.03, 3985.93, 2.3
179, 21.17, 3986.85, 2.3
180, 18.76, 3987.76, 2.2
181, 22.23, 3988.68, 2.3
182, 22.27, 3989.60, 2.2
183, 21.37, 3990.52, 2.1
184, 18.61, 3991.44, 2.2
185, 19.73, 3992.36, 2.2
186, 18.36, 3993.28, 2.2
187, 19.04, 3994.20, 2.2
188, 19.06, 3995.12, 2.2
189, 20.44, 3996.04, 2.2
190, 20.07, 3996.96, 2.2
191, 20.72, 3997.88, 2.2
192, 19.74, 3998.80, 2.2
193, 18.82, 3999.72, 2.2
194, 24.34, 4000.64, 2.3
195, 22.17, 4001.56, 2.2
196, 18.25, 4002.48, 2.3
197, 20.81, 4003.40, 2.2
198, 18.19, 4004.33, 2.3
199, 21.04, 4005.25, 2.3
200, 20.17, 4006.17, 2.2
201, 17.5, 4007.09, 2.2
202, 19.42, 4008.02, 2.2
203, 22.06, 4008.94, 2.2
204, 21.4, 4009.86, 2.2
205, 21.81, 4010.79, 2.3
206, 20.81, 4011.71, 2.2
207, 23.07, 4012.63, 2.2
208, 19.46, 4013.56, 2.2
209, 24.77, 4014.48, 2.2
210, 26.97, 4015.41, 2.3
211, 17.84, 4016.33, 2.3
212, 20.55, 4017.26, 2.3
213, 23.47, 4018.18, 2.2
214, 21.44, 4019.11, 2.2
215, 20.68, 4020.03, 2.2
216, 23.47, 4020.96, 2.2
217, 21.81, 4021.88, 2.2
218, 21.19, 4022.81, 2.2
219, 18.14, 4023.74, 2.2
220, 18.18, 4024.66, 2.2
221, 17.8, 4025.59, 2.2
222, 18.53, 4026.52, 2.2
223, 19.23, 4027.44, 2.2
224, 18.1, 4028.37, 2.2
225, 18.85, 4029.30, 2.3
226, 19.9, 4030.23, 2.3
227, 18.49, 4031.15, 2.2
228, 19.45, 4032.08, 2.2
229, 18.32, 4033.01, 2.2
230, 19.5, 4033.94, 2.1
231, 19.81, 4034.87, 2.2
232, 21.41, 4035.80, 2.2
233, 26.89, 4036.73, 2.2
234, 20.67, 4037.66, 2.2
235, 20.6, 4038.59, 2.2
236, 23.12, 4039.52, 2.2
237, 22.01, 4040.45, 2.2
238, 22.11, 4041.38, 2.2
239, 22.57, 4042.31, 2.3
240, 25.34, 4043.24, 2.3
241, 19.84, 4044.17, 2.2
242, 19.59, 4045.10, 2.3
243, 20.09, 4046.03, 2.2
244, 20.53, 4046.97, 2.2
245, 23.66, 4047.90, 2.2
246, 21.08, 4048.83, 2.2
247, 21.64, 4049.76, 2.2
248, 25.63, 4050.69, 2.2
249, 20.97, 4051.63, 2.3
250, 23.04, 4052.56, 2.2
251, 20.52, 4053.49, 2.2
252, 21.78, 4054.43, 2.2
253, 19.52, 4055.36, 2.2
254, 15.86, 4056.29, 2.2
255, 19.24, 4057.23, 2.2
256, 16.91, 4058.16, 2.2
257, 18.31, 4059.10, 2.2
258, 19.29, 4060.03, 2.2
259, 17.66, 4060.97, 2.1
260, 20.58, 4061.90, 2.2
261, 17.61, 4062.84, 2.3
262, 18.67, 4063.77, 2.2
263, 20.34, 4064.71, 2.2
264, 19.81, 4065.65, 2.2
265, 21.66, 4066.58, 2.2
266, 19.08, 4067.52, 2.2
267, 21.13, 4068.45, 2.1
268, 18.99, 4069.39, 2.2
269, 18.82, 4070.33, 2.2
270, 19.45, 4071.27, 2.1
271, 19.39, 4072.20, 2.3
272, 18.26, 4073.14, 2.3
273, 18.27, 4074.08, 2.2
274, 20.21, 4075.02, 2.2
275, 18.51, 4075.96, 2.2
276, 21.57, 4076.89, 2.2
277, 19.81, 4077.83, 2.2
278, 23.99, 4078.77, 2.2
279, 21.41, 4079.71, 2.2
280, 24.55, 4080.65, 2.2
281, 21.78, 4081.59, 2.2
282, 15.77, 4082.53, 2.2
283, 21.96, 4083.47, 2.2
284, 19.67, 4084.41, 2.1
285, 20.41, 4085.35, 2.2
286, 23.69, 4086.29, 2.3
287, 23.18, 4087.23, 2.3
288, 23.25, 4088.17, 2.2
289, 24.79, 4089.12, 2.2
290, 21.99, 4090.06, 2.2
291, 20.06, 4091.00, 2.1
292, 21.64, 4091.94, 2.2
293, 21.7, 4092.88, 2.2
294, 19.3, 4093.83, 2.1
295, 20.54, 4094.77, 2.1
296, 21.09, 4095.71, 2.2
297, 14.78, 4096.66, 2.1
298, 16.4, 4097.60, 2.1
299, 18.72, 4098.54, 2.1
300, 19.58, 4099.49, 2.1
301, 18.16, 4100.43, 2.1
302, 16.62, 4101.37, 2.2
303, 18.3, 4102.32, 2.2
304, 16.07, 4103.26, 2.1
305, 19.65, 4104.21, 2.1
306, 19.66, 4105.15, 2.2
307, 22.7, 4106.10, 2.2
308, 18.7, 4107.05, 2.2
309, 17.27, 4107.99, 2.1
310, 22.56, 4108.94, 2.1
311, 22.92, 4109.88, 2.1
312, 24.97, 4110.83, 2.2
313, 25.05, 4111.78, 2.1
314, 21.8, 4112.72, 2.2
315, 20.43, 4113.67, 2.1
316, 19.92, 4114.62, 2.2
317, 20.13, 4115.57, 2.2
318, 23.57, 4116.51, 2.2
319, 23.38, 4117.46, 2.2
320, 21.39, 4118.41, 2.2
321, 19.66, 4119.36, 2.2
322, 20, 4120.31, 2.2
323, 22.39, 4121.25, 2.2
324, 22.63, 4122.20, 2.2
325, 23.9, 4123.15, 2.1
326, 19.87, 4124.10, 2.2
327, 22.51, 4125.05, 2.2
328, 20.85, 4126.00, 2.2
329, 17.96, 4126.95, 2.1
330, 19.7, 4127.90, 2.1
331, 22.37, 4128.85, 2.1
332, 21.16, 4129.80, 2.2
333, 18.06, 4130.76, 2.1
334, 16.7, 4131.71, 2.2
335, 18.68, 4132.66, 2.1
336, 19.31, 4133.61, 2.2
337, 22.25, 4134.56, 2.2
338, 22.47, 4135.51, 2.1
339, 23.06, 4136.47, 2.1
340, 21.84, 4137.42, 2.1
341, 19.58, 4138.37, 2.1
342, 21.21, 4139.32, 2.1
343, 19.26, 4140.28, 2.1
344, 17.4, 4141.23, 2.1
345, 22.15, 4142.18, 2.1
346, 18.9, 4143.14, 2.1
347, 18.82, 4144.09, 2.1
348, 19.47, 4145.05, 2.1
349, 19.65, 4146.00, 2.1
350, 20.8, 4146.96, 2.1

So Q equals 1.77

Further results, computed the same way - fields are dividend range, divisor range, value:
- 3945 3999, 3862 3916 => 1.15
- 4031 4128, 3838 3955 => 1.76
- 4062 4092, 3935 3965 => 1.61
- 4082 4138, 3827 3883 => 2.03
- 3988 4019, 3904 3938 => 1.74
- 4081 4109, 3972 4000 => 1.21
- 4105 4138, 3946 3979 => 1.82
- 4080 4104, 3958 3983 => 1.77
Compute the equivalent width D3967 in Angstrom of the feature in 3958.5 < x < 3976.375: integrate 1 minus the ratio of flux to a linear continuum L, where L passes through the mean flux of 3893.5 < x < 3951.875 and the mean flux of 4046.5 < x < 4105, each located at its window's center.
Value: 5.7 Angstrom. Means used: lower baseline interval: 13.2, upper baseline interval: 20.1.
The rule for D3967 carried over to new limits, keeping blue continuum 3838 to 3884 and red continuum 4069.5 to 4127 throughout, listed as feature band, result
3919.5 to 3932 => 2.52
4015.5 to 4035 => -2.03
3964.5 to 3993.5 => 3.64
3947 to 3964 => 0.79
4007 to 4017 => -2.25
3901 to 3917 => -1.35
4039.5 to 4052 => -2.15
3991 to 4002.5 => -2.03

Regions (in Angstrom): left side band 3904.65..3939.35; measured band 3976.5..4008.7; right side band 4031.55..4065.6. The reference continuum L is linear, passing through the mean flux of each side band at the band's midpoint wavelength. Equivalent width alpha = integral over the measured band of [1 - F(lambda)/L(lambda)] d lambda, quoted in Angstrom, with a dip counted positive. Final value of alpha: -3.8 Angstrom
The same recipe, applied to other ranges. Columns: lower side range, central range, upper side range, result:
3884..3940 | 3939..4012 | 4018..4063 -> 3.87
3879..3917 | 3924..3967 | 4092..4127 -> 9.38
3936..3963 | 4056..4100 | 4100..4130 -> -1.55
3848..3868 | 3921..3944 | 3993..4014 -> 8.02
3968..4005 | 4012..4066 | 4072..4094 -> -4.23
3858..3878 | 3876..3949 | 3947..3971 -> -1.73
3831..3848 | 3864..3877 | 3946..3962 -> -2.12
